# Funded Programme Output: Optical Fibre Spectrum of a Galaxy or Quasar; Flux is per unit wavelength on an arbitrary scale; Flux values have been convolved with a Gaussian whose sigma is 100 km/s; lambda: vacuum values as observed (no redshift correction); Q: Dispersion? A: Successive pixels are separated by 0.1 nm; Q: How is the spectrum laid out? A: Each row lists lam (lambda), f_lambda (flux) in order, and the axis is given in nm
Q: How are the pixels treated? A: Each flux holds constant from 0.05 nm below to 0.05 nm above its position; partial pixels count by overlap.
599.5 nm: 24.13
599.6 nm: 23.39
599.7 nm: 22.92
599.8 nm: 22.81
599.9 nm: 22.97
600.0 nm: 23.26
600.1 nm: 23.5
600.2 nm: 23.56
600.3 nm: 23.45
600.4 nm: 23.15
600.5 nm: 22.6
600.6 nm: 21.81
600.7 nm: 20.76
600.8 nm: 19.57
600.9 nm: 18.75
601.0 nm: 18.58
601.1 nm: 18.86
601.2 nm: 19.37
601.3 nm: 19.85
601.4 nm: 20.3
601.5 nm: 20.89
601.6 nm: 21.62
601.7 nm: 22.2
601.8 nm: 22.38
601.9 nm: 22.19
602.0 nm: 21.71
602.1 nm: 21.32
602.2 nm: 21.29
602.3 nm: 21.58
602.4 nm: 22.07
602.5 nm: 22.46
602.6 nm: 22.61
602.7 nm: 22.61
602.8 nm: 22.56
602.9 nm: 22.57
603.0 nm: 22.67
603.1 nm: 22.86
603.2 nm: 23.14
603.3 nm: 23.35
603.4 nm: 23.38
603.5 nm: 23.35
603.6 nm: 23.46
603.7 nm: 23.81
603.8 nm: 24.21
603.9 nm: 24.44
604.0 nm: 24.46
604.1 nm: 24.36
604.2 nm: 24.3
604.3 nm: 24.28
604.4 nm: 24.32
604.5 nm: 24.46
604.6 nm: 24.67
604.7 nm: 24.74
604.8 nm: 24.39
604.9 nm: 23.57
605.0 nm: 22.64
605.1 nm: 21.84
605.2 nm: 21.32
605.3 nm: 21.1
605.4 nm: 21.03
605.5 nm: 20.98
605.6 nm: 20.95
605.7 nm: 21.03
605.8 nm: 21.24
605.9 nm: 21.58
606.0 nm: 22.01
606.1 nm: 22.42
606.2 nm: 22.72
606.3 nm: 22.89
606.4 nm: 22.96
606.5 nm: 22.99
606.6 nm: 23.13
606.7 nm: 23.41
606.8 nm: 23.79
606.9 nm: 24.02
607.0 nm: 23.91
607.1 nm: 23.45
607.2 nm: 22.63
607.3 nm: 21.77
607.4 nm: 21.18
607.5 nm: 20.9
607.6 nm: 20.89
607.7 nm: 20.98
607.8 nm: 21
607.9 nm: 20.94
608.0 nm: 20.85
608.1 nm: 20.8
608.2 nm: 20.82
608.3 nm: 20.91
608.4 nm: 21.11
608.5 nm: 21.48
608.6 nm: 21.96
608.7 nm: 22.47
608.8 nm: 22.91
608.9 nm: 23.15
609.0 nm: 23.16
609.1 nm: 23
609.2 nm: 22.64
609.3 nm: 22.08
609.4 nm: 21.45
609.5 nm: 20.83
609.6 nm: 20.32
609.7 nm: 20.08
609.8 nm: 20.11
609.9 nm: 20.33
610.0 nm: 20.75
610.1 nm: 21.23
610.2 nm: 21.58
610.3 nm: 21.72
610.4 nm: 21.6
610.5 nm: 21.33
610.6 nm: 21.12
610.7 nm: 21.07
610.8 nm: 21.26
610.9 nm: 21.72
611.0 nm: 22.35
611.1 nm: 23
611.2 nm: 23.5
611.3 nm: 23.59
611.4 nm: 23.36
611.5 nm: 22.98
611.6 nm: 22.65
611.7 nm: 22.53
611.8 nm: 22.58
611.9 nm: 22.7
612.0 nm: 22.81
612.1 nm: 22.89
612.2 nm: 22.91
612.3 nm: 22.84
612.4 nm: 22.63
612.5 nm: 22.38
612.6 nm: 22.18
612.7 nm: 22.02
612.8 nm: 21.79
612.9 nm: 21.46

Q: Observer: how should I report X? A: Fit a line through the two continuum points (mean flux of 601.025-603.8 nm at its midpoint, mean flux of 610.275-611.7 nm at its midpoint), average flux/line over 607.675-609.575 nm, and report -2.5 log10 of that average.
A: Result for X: 0.02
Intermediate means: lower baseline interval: 22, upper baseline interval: 22.3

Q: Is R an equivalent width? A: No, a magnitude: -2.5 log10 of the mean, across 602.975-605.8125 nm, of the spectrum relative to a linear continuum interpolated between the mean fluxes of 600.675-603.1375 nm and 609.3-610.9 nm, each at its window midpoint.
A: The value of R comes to -0.10 mag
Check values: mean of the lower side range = 21.3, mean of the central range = 23.1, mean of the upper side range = 21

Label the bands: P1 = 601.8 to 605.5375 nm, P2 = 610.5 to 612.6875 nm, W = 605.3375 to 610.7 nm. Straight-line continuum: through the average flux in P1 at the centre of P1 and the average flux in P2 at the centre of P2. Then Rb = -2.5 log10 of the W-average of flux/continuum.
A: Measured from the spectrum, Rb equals 0.046 mag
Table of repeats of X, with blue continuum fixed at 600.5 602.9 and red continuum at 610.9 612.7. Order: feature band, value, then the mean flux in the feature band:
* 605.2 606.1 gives 0.024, 21.3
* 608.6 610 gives 0.032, 21.7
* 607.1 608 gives 0.035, 21.4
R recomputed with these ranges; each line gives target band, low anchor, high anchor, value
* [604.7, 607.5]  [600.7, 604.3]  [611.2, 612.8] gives 0.00 mag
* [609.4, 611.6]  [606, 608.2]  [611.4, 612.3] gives 0.05 mag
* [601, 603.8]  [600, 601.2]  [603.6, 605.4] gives 0.02 mag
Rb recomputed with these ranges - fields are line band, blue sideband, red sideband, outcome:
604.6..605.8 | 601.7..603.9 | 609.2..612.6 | 0.012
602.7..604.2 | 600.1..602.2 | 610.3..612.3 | -0.096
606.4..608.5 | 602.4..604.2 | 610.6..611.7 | 0.043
